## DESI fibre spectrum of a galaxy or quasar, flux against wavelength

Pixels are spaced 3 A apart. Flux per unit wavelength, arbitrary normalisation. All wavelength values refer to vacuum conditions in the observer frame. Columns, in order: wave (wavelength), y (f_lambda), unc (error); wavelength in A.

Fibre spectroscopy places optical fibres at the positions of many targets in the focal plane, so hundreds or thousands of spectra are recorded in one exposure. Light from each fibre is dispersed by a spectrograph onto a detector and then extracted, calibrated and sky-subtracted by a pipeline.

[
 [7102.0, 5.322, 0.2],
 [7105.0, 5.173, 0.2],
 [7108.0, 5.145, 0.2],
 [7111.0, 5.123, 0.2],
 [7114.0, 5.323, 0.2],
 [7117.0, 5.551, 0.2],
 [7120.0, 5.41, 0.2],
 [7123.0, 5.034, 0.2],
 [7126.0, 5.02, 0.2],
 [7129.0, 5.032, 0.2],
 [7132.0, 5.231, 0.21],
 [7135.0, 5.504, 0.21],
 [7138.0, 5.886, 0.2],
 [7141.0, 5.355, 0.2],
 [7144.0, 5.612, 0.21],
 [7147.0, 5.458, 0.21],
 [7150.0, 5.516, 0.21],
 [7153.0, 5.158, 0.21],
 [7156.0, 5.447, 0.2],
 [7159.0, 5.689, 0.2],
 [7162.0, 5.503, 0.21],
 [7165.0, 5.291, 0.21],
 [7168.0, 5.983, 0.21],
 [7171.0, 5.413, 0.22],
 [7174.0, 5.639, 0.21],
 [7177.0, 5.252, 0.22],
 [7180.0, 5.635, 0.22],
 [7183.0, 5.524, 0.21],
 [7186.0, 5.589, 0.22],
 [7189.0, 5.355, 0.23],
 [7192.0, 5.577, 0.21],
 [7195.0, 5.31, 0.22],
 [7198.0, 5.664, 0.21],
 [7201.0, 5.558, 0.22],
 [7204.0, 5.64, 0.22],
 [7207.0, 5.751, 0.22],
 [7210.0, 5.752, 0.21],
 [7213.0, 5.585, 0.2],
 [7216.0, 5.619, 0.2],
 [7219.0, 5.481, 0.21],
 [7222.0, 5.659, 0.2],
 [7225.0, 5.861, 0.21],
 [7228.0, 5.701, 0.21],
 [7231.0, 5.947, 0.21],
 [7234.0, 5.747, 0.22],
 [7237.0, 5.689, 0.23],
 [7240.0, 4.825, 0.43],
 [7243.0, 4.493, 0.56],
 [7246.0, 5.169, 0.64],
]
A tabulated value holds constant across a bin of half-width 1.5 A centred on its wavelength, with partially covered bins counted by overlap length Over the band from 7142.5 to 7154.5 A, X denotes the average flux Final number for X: 5.44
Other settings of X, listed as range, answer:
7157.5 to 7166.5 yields 5.49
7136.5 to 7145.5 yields 5.62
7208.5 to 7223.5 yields 5.62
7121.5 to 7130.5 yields 5.03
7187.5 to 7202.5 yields 5.49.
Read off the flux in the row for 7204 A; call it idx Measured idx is 5.64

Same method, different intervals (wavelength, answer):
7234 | 5.747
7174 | 5.639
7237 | 5.689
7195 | 5.31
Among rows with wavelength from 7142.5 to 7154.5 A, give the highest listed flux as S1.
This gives 5.612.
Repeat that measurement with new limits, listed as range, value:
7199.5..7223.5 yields 5.752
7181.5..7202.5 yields 5.664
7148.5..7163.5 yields 5.689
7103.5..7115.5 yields 5.323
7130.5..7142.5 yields 5.886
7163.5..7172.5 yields 5.983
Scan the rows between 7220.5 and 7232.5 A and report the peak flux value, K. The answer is 5.947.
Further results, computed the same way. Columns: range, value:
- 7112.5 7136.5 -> 5.551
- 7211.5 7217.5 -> 5.619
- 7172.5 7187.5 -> 5.639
